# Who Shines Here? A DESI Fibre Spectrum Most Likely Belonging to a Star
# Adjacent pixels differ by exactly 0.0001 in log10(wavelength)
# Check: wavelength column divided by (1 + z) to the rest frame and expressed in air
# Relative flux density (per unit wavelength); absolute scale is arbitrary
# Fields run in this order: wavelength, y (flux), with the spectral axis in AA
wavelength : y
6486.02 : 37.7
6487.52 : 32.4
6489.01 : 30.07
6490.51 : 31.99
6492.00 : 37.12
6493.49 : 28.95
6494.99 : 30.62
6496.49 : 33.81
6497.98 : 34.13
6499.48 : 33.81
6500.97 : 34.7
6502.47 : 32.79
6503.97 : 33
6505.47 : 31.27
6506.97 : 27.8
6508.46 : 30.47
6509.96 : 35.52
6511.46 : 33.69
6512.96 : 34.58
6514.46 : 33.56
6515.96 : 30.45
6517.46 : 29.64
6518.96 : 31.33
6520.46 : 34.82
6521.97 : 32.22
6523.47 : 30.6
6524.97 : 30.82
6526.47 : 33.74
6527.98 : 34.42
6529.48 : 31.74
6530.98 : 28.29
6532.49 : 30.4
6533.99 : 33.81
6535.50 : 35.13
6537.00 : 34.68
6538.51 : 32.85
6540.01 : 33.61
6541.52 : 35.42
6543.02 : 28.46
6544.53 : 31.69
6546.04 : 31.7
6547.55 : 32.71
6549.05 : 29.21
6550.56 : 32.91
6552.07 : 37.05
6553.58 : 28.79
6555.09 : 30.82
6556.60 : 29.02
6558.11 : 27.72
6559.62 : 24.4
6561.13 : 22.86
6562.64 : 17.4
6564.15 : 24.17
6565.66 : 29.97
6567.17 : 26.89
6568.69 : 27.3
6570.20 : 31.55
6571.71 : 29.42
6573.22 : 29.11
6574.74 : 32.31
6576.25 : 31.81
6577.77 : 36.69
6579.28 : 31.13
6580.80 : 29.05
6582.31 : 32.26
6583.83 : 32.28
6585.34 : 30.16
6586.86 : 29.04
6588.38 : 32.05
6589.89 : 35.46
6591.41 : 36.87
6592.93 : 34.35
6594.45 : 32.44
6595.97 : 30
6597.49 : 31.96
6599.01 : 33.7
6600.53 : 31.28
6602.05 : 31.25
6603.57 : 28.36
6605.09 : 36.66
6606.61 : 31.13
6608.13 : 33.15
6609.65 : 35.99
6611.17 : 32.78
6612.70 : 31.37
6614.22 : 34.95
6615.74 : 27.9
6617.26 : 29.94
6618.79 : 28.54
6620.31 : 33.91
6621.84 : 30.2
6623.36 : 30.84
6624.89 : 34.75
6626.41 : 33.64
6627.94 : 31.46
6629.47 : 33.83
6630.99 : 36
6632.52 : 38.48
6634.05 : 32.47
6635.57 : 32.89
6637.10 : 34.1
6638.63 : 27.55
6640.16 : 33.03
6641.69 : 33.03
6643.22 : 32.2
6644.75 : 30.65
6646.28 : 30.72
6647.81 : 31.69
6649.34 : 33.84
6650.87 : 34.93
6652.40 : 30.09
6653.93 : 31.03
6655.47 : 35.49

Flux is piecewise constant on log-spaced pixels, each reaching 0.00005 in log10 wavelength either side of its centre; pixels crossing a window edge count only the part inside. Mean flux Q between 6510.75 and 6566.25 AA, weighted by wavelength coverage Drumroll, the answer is 30.9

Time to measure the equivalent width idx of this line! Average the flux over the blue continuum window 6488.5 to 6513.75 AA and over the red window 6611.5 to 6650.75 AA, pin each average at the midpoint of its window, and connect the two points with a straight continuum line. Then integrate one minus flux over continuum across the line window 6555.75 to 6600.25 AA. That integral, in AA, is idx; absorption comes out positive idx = 3.3 AA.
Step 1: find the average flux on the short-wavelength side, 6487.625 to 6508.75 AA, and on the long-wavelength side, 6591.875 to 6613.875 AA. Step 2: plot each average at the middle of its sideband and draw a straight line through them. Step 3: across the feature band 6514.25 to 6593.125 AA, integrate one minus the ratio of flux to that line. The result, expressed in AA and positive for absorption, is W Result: 3.5 AA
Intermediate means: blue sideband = 32.2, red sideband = 32.6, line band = 31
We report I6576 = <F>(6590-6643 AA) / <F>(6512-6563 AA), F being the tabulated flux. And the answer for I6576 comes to 1.05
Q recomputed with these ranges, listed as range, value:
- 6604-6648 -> 32.5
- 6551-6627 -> 30.9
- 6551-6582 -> 29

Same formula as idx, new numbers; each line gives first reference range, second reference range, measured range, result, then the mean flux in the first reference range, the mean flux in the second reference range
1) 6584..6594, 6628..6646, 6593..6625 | 1.0 AA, 32.9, 33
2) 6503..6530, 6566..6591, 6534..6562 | 0.5 AA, 32.2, 31.1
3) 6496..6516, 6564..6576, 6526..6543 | -0.9 AA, 32.9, 29.2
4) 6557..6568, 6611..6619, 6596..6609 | -1.1 AA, 24.9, 30.9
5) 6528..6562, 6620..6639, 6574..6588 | 0.1 AA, 31.1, 33.2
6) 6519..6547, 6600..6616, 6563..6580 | 1.4 AA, 32.4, 32.4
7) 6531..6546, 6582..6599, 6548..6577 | 3.5 AA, 32.6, 32.5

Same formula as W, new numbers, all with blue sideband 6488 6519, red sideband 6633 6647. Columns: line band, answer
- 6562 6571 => 1.6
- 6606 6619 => 0.1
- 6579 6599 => 0.0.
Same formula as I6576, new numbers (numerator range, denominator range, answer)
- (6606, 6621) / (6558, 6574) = 1.21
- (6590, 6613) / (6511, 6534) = 1.02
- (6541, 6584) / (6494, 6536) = 0.92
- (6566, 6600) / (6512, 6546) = 0.98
